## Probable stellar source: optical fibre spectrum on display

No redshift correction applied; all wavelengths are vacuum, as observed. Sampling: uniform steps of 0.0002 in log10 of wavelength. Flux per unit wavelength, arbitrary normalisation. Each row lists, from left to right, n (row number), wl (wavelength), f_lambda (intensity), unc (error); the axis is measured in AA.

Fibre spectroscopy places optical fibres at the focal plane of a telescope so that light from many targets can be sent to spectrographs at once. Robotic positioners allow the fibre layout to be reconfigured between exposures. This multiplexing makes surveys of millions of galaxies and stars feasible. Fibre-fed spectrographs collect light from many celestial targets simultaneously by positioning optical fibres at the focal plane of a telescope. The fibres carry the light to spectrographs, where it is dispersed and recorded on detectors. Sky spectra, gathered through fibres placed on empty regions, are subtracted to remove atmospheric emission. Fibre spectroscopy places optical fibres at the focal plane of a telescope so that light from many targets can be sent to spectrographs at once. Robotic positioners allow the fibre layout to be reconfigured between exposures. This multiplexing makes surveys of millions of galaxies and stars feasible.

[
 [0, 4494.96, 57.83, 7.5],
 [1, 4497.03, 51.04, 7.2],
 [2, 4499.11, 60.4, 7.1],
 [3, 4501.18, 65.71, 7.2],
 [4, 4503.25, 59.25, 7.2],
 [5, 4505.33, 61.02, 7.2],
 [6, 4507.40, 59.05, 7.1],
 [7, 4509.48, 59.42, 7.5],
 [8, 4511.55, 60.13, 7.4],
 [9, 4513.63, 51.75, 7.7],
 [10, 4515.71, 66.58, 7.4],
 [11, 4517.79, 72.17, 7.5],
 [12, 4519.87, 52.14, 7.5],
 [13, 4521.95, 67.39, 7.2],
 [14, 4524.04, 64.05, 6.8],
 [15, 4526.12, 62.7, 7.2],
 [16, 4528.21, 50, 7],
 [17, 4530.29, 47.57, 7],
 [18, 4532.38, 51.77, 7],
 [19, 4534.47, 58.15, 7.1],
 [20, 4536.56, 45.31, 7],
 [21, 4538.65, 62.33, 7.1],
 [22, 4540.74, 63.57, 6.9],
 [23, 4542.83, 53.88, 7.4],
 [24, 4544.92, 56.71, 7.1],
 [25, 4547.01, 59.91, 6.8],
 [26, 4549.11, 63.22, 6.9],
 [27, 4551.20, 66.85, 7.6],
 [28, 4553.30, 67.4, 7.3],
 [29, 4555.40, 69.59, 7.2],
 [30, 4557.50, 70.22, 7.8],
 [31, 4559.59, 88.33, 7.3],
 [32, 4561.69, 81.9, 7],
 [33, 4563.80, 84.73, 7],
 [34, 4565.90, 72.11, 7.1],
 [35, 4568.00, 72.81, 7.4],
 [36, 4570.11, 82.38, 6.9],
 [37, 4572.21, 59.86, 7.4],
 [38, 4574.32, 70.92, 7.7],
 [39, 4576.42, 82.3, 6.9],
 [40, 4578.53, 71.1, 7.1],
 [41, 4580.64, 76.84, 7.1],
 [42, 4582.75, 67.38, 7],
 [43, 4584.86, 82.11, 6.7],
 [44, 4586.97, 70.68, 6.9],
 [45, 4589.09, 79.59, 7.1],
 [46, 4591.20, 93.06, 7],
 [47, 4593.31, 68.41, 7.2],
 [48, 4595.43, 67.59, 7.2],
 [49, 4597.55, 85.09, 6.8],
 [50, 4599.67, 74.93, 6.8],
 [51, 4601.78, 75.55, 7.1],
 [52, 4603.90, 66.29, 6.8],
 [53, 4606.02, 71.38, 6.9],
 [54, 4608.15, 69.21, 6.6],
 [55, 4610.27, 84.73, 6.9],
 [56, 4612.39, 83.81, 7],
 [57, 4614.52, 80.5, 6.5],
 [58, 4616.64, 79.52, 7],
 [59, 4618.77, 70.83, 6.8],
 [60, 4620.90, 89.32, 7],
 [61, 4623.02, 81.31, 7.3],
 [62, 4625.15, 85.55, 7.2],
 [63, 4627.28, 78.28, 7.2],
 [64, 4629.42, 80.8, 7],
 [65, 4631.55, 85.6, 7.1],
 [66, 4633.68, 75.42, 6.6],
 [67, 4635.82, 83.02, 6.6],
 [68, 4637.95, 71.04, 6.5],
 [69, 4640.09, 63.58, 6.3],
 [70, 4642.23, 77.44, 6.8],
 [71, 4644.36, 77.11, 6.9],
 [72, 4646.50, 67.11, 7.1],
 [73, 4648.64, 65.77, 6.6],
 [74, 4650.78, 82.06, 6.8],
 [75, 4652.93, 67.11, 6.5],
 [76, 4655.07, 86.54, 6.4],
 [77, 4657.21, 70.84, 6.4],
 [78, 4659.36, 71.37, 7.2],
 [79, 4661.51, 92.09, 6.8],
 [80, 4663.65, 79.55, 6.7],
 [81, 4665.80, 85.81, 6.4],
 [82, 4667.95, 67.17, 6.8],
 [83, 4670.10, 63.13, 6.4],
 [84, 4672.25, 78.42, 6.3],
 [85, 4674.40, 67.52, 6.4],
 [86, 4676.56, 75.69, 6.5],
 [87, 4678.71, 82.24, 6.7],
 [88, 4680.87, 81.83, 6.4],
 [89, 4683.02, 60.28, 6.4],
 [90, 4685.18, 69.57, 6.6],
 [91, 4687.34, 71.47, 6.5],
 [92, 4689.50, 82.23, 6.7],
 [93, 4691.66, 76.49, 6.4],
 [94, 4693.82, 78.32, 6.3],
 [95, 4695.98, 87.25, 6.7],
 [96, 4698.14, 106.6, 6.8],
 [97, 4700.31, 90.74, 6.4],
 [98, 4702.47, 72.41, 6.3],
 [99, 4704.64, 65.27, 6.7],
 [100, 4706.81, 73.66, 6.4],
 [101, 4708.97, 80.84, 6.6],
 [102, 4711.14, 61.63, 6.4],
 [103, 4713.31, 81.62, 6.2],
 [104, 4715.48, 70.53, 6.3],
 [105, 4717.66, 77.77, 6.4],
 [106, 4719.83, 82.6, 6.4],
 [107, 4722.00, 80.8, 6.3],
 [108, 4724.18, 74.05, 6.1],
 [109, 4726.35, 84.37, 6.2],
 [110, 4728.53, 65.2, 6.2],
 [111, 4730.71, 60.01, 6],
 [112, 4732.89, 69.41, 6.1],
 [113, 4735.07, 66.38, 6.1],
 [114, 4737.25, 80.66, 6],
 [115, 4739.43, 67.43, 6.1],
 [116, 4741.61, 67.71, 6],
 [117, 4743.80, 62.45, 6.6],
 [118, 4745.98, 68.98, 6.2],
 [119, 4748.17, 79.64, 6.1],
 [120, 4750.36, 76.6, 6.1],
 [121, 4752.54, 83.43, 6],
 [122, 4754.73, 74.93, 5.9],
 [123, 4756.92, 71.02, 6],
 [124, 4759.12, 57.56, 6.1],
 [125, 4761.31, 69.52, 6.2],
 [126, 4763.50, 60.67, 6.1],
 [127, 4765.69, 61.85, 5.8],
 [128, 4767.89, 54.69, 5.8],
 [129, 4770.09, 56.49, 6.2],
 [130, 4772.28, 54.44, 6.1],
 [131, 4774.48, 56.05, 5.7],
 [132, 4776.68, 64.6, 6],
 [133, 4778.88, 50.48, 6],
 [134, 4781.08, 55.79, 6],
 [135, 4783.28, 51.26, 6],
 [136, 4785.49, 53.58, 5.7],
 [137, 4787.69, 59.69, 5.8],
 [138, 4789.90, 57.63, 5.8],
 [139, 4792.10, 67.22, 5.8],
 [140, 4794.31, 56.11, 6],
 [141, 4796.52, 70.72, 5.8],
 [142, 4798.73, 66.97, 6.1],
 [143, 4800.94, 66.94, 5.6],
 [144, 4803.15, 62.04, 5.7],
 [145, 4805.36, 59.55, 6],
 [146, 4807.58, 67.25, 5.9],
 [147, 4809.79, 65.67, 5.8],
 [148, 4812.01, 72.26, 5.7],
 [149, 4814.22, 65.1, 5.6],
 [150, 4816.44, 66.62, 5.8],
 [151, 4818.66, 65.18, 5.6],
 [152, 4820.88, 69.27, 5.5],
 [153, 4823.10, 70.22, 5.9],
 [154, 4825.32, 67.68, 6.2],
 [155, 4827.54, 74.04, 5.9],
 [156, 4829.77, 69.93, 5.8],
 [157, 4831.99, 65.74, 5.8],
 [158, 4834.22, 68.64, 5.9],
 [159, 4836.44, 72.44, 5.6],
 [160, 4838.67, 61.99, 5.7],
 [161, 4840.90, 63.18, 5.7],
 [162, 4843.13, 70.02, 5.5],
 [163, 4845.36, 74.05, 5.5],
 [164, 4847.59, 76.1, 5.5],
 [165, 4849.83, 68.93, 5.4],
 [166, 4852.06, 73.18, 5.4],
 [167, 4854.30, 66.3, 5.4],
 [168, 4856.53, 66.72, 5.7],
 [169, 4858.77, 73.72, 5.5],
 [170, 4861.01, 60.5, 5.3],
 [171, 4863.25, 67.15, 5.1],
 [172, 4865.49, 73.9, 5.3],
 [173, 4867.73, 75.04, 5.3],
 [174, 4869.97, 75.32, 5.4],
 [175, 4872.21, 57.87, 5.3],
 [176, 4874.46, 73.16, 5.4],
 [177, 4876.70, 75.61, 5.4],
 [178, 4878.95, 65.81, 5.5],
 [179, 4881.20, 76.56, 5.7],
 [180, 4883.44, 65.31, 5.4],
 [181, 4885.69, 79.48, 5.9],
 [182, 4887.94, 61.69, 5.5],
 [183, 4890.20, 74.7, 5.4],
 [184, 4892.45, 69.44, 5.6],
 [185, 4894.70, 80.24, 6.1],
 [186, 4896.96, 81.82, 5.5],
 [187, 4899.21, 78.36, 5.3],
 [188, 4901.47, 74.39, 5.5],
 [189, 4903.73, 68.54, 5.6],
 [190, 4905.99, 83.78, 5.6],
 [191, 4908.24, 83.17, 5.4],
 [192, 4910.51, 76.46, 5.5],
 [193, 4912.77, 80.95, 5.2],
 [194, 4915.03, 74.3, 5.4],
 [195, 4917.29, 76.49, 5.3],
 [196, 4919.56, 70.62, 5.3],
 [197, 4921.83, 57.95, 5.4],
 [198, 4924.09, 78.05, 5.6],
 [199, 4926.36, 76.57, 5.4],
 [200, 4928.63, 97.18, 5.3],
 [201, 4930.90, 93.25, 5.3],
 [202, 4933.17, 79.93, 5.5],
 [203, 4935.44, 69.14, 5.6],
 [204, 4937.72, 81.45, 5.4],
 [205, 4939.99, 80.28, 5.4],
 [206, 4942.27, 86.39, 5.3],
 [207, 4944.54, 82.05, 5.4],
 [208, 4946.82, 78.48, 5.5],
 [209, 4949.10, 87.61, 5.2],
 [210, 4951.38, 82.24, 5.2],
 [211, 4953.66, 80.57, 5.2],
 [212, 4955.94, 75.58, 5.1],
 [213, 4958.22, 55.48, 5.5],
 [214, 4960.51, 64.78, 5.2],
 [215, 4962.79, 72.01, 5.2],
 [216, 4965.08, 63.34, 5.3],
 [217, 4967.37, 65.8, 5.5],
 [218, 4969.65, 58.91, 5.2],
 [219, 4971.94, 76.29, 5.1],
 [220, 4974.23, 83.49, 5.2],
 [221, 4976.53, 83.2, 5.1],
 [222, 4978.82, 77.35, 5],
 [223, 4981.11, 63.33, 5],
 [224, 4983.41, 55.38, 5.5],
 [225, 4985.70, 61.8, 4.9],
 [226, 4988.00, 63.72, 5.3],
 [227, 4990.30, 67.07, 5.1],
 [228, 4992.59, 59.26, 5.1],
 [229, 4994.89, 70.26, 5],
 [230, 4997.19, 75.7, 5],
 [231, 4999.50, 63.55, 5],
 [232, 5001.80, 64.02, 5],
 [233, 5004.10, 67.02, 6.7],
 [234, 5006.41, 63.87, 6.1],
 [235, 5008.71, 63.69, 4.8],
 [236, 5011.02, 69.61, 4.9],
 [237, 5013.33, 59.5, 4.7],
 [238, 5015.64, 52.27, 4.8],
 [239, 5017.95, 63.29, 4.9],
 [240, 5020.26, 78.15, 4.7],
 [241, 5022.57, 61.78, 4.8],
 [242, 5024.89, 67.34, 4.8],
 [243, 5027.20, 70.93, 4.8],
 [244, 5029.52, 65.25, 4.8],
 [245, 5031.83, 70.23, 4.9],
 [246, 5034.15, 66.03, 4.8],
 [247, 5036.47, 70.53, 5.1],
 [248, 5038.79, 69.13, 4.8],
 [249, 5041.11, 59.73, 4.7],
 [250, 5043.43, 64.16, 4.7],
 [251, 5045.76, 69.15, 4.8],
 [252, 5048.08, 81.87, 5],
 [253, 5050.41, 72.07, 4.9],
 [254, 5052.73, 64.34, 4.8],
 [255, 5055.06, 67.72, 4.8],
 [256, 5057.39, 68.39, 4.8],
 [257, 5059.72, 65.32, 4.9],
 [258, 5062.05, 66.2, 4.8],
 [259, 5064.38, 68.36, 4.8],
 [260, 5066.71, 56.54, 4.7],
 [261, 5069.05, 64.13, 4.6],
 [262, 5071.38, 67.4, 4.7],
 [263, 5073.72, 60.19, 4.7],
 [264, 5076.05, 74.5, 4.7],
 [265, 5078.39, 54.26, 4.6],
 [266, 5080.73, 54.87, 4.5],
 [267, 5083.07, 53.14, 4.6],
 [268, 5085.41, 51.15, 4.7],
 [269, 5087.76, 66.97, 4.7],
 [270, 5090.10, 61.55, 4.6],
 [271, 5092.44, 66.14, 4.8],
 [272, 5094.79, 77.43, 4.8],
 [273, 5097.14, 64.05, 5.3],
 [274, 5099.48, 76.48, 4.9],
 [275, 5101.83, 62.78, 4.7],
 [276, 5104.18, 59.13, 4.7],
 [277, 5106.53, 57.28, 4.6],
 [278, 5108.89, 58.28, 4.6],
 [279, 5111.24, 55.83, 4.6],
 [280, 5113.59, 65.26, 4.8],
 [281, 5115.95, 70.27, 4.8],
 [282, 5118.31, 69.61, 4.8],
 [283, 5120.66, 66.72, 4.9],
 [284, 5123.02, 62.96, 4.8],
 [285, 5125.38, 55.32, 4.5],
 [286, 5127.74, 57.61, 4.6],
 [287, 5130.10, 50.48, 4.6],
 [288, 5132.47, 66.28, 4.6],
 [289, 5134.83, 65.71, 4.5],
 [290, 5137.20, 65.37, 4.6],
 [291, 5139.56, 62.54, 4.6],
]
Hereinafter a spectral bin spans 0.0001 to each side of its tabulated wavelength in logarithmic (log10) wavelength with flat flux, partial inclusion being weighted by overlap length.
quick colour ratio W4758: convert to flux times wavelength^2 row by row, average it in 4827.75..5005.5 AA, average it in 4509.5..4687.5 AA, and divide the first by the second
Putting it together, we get 1.2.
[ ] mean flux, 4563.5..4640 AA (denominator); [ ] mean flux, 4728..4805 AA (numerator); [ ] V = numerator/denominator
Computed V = 0.8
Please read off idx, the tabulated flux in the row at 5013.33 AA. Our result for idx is 59.5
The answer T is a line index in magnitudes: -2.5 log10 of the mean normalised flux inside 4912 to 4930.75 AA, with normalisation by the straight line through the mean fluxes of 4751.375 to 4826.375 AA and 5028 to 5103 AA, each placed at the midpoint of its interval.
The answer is -0.20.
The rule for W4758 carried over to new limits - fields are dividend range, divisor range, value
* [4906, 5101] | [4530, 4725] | 1.09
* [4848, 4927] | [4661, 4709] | 1.02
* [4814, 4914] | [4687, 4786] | 1.07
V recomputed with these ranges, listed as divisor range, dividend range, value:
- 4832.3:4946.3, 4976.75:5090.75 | 0.88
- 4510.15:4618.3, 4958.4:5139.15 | 0.94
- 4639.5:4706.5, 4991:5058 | 0.88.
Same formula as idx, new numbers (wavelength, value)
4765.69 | 61.85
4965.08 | 63.34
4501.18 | 65.71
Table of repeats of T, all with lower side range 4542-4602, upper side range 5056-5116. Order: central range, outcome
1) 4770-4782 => 0.22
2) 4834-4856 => -0.03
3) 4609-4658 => -0.09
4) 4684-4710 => -0.13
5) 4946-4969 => -0.10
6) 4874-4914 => -0.13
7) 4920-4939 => -0.19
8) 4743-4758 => -0.07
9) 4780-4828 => 0.07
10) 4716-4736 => -0.05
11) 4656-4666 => -0.12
